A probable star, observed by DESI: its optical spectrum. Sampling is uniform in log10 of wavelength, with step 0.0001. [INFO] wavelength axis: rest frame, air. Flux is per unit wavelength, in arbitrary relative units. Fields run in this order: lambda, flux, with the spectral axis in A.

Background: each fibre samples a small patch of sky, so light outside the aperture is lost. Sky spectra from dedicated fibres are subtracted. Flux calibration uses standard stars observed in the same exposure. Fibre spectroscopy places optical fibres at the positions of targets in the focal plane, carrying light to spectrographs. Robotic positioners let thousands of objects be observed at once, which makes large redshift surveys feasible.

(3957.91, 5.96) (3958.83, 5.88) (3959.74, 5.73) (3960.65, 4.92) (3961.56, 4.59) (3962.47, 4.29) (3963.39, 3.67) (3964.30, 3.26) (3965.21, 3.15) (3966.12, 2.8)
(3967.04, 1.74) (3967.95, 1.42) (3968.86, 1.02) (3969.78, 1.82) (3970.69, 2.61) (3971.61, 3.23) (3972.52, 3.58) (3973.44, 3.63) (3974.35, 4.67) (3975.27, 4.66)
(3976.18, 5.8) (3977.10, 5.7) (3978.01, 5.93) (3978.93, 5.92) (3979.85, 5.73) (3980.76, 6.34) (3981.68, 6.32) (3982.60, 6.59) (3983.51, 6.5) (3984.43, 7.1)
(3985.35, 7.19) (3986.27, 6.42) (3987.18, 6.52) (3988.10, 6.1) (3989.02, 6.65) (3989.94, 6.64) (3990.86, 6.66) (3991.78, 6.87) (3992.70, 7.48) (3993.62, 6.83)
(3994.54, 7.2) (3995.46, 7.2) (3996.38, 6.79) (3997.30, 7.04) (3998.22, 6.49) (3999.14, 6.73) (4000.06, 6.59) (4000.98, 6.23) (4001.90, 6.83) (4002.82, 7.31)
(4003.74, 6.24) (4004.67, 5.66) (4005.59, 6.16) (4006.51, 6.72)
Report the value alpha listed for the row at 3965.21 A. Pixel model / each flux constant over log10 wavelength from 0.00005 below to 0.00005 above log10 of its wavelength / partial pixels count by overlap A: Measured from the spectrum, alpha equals 3.15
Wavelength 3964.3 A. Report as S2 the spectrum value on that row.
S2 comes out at 3.26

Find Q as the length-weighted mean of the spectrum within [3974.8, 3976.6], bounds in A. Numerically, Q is 5.22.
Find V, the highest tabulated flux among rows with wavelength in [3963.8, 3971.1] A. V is 3.26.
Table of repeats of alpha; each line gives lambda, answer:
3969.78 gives 1.82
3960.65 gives 4.92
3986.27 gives 6.42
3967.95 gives 1.42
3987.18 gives 6.52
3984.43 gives 7.1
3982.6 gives 6.59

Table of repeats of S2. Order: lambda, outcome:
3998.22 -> 6.49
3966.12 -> 2.8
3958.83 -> 5.88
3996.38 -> 6.79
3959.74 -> 5.73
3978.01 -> 5.93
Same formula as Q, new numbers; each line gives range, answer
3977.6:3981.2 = 5.98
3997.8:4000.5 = 6.61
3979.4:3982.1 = 6.14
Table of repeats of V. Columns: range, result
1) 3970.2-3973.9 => 3.63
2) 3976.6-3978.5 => 5.93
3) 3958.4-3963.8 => 5.88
